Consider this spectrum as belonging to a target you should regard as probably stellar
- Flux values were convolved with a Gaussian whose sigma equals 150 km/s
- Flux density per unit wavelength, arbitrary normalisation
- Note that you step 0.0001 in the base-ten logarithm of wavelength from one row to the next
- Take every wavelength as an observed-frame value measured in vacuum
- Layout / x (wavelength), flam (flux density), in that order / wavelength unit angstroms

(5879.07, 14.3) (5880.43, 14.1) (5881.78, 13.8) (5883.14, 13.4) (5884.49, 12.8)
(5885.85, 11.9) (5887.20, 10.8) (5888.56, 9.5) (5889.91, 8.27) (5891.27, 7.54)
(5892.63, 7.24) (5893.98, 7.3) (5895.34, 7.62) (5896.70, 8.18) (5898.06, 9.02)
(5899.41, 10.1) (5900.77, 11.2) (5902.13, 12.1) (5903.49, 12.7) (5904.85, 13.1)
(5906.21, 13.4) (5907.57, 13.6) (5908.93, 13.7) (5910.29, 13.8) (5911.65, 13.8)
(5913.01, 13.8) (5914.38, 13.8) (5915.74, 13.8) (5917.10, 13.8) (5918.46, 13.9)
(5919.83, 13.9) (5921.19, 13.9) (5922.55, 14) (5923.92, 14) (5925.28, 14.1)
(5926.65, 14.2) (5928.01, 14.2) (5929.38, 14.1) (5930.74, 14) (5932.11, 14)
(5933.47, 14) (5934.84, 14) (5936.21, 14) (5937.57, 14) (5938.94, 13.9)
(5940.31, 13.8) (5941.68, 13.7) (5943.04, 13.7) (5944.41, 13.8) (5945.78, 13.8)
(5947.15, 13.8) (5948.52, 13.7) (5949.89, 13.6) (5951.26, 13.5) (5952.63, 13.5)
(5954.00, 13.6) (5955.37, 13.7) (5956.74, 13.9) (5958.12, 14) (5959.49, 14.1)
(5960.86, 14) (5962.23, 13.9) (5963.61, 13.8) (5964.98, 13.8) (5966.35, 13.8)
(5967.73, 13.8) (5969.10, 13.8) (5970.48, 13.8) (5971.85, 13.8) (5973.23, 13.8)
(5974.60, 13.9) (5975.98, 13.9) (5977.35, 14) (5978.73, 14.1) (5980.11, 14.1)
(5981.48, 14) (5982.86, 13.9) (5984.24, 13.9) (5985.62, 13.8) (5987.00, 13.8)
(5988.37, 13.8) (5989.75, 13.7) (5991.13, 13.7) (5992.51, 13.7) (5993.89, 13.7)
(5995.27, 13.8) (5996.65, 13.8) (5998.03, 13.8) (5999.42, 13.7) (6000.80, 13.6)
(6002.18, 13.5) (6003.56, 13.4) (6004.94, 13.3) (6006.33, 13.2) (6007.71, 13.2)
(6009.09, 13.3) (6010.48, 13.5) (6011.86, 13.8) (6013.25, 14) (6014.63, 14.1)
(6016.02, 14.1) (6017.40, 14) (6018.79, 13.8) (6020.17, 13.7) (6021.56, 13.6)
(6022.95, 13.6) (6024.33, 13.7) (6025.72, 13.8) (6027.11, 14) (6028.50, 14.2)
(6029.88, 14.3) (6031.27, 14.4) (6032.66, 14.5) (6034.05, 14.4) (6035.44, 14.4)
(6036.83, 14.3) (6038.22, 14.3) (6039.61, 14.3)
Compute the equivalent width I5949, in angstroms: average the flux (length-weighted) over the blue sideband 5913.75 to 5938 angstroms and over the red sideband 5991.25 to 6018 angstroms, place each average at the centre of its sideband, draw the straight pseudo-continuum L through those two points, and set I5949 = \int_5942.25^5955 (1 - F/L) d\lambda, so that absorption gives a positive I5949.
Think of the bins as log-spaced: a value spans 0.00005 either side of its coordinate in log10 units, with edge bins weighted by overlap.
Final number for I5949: 0.2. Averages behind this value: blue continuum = 14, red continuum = 13.7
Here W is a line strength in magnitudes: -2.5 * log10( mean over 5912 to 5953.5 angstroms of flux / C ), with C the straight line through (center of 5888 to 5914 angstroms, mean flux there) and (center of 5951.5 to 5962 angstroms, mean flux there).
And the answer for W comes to -0.11 mag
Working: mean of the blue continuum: 10.9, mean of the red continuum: 13.8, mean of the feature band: 13.9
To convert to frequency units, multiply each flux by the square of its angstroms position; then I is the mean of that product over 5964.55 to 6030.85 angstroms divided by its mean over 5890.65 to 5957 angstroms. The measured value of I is 1.1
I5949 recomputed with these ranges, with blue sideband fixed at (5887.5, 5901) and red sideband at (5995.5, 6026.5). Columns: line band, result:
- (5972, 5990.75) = -2.3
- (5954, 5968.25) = -3.0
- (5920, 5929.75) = -4.1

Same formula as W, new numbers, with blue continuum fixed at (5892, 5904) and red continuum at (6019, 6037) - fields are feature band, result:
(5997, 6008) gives -0.03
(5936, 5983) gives -0.19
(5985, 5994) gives -0.09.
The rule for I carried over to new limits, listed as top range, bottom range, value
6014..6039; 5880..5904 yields 1.42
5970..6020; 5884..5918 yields 1.25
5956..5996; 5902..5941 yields 1.02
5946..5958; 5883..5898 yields 1.49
